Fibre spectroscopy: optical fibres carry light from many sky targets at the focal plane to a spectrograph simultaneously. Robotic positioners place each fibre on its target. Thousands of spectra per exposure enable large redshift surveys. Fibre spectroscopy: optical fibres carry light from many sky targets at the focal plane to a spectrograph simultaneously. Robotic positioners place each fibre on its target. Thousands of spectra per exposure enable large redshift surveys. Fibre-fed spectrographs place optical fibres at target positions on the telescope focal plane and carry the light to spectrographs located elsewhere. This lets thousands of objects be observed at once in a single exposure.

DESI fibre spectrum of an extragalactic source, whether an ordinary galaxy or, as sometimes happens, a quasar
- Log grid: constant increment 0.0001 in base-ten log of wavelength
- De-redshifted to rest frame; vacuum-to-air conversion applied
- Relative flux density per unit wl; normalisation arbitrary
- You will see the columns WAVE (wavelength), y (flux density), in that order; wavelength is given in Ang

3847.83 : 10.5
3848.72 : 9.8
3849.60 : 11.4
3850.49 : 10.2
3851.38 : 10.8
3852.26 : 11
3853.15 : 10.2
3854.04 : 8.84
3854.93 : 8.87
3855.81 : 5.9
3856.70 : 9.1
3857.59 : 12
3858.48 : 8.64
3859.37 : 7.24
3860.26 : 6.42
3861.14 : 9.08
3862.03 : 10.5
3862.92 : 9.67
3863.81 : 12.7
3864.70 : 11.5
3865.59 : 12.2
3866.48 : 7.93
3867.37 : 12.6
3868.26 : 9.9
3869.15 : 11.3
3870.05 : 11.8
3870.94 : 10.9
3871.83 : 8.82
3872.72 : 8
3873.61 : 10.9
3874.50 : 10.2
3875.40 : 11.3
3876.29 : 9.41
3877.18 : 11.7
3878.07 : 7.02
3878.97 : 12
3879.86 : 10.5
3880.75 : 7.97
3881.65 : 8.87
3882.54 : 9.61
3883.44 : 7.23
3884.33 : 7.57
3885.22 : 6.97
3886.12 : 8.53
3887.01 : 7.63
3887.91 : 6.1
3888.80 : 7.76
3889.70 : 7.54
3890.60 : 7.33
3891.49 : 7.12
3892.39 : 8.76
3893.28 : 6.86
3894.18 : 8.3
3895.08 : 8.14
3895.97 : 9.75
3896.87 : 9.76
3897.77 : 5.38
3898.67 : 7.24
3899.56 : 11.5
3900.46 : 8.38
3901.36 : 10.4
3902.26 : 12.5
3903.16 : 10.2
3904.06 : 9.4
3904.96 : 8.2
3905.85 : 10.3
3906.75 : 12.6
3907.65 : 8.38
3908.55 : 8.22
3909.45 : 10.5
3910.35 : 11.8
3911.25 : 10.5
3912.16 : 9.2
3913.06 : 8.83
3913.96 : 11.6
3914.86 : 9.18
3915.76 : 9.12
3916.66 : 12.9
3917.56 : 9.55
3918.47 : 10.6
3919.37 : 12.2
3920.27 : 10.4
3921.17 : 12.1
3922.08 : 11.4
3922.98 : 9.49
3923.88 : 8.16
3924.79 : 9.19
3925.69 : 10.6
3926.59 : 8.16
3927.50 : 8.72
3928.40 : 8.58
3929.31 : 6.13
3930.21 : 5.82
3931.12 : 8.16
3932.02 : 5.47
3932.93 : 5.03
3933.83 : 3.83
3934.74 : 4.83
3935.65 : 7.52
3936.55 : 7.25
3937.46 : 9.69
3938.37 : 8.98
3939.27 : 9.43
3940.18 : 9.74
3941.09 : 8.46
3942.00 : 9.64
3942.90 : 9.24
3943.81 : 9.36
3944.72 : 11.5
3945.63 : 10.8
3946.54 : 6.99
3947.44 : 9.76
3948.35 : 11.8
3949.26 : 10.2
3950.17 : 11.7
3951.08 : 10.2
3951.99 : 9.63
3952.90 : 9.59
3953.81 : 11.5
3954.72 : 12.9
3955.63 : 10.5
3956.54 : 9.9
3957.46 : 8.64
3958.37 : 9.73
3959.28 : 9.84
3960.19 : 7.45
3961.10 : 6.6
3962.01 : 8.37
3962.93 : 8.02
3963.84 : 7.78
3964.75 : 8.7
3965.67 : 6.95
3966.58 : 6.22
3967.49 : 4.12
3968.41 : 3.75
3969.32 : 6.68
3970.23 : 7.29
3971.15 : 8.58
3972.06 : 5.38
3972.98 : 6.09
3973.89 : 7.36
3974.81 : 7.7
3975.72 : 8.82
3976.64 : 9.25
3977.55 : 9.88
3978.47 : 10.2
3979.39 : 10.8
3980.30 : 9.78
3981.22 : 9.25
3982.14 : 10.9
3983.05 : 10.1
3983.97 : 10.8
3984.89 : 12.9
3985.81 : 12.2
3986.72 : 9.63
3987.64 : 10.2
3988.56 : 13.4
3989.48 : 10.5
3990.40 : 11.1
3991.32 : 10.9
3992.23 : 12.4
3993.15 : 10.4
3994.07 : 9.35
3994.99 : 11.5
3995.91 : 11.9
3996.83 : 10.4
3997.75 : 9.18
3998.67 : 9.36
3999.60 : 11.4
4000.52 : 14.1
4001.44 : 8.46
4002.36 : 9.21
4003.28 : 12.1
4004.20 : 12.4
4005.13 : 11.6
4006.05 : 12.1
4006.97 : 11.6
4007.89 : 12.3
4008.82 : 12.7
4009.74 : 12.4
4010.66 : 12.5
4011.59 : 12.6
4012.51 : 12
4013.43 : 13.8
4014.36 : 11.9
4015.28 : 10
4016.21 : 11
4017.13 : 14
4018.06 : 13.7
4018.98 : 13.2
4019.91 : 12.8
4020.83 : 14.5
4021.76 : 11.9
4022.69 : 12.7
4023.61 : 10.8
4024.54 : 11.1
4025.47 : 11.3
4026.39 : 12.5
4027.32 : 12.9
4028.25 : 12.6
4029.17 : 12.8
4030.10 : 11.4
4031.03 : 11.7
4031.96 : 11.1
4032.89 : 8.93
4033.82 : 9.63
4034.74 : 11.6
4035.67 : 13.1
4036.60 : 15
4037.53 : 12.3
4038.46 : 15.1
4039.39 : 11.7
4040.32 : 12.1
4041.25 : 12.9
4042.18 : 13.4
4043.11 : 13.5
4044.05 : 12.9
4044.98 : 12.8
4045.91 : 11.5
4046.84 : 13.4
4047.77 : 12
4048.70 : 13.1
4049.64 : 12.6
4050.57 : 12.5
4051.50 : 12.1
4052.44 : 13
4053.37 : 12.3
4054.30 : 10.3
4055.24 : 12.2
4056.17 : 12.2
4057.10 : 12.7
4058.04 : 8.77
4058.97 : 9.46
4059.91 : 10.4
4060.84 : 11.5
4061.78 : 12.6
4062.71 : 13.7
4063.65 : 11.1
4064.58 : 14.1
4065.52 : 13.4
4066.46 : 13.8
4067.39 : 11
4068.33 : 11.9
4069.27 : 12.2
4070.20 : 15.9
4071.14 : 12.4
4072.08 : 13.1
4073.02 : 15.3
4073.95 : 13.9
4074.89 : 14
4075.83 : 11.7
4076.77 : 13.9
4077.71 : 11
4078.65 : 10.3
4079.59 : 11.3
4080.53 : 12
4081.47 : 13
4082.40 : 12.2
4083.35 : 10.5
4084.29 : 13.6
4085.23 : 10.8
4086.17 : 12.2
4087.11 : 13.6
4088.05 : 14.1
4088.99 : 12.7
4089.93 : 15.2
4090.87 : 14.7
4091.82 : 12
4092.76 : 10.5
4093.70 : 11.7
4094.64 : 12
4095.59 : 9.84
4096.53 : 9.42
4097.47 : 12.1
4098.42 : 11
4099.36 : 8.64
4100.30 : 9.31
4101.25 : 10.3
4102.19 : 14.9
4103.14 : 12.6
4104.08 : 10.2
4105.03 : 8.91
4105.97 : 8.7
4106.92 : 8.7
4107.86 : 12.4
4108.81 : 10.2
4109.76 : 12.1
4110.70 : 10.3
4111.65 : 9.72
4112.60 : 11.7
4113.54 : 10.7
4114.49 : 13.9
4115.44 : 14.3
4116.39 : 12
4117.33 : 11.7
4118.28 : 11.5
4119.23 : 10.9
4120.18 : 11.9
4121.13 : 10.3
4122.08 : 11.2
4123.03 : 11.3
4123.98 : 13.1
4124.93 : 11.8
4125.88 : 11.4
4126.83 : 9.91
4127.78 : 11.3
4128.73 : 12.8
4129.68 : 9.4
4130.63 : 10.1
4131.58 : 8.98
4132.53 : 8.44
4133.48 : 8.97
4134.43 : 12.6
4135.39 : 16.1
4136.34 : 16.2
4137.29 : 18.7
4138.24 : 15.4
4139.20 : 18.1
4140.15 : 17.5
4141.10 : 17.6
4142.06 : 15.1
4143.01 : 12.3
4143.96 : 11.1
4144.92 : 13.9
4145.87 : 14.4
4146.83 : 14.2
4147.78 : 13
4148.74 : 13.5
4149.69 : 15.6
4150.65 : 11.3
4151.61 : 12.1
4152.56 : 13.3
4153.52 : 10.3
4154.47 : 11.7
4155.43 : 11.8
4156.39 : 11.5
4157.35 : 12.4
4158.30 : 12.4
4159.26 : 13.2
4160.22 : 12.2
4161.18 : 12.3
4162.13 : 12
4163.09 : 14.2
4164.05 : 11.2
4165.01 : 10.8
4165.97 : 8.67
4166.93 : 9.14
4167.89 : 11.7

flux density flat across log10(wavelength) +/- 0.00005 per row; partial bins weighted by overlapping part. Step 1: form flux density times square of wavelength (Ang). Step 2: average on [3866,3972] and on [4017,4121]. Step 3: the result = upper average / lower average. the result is 1.44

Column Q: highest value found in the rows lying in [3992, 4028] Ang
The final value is 14.5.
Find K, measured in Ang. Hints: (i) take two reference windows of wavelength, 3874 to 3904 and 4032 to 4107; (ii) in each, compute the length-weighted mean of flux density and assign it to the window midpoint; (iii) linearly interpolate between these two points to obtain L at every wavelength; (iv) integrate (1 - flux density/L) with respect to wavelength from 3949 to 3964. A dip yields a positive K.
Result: 0.6 Ang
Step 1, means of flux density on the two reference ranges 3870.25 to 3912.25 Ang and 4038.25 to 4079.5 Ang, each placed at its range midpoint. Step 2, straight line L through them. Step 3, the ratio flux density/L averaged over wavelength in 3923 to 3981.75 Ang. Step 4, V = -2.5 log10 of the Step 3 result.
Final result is 0.21 mag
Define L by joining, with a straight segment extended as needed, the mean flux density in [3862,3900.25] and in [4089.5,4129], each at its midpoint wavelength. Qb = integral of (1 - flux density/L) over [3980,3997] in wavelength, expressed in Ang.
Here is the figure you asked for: -1.2 Ang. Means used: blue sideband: 9.2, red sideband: 11.3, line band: 10.9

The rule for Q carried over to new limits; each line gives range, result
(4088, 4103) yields 15.2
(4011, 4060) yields 15.1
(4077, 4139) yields 18.7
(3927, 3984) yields 12.9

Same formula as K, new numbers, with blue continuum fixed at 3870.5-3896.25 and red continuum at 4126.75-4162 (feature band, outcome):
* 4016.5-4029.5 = -1.9 Ang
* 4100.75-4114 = 1.7 Ang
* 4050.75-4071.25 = -0.9 Ang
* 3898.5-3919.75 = -2.4 Ang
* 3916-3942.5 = 2.1 Ang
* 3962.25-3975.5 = 4.3 Ang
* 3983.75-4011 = -1.8 Ang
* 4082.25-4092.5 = -0.7 Ang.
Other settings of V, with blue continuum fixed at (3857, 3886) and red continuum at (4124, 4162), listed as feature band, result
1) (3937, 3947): 0.122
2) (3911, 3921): -0.016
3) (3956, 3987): 0.269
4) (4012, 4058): -0.061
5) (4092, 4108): 0.164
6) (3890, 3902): 0.189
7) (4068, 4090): -0.052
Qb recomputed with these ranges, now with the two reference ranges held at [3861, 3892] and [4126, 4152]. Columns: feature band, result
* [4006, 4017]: -0.7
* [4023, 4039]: -0.4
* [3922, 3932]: 1.8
